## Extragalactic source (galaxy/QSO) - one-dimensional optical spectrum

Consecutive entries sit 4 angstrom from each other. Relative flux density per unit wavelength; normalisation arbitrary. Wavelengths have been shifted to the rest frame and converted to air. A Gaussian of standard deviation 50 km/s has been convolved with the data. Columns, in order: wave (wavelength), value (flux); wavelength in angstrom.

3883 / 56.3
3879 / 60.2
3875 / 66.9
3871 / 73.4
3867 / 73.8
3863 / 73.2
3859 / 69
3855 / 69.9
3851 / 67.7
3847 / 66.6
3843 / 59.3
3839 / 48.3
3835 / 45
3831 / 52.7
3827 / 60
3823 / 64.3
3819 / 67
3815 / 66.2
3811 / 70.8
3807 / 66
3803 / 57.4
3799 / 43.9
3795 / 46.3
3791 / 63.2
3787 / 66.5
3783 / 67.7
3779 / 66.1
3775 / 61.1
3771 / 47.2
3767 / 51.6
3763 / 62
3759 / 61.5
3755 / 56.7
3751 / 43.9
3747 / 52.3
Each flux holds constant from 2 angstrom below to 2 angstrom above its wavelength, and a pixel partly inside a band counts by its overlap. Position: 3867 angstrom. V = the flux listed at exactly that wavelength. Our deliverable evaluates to 73.8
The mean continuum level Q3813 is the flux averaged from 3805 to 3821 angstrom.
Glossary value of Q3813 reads 67.5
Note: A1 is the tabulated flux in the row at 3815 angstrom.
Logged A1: 66.2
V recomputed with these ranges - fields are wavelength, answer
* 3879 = 60.2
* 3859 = 69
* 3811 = 70.8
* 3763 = 62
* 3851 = 67.7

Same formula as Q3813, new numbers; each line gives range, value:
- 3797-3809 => 55.8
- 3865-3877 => 71.4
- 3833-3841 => 46.6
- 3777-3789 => 66.8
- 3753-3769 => 58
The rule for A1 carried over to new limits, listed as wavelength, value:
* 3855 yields 69.9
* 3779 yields 66.1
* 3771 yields 47.2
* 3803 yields 57.4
